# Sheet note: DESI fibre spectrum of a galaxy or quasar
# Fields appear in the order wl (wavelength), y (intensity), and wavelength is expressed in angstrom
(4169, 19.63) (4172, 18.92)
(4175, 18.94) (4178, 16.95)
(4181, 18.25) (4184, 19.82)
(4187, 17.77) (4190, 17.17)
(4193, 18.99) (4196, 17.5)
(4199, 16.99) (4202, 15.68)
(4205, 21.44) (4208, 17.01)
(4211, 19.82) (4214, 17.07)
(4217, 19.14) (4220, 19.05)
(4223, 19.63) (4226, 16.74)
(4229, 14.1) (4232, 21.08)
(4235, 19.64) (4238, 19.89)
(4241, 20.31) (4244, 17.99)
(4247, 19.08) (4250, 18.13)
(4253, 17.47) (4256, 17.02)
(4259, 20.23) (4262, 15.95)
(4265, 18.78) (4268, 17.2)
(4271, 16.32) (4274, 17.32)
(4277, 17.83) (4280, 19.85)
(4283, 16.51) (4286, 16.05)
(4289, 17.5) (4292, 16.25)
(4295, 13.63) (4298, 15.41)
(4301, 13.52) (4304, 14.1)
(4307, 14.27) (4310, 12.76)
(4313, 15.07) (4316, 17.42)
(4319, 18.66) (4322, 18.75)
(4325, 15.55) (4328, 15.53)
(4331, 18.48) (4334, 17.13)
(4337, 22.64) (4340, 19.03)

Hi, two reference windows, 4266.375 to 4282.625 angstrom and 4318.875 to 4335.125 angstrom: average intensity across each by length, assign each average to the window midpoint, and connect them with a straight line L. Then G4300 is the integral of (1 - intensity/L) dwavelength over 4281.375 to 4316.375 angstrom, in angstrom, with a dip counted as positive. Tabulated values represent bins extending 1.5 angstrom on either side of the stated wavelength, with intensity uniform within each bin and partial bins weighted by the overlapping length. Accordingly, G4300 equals 4.6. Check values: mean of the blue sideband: 17.6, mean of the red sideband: 17.2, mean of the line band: 15.2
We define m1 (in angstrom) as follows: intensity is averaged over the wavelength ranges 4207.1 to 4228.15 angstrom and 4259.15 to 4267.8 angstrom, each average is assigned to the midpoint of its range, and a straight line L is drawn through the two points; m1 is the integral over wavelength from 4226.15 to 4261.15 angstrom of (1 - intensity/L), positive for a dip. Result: -1.0 angstrom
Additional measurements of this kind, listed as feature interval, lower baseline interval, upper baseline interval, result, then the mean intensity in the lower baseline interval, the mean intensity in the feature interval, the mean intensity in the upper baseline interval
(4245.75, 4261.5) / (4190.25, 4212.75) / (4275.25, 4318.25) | -1.28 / 18.1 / 18.2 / 15.8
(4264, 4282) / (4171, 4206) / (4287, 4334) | -1.39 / 18.1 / 17.8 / 15.8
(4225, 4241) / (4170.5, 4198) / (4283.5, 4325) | -1.26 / 18.2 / 18.5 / 15.7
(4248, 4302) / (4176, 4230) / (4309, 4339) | 1.83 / 18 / 17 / 17.3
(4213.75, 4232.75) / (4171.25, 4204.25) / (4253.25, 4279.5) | -0.25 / 18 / 18.1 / 17.7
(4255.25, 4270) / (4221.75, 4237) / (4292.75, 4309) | -1.29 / 18.3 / 17.8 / 14.2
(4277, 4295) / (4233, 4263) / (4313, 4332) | 0.94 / 18.7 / 17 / 17.2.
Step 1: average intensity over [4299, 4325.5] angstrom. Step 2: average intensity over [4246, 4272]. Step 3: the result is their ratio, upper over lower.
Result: 0.9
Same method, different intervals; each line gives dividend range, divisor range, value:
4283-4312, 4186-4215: 0.83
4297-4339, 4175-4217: 0.91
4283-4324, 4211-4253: 0.84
